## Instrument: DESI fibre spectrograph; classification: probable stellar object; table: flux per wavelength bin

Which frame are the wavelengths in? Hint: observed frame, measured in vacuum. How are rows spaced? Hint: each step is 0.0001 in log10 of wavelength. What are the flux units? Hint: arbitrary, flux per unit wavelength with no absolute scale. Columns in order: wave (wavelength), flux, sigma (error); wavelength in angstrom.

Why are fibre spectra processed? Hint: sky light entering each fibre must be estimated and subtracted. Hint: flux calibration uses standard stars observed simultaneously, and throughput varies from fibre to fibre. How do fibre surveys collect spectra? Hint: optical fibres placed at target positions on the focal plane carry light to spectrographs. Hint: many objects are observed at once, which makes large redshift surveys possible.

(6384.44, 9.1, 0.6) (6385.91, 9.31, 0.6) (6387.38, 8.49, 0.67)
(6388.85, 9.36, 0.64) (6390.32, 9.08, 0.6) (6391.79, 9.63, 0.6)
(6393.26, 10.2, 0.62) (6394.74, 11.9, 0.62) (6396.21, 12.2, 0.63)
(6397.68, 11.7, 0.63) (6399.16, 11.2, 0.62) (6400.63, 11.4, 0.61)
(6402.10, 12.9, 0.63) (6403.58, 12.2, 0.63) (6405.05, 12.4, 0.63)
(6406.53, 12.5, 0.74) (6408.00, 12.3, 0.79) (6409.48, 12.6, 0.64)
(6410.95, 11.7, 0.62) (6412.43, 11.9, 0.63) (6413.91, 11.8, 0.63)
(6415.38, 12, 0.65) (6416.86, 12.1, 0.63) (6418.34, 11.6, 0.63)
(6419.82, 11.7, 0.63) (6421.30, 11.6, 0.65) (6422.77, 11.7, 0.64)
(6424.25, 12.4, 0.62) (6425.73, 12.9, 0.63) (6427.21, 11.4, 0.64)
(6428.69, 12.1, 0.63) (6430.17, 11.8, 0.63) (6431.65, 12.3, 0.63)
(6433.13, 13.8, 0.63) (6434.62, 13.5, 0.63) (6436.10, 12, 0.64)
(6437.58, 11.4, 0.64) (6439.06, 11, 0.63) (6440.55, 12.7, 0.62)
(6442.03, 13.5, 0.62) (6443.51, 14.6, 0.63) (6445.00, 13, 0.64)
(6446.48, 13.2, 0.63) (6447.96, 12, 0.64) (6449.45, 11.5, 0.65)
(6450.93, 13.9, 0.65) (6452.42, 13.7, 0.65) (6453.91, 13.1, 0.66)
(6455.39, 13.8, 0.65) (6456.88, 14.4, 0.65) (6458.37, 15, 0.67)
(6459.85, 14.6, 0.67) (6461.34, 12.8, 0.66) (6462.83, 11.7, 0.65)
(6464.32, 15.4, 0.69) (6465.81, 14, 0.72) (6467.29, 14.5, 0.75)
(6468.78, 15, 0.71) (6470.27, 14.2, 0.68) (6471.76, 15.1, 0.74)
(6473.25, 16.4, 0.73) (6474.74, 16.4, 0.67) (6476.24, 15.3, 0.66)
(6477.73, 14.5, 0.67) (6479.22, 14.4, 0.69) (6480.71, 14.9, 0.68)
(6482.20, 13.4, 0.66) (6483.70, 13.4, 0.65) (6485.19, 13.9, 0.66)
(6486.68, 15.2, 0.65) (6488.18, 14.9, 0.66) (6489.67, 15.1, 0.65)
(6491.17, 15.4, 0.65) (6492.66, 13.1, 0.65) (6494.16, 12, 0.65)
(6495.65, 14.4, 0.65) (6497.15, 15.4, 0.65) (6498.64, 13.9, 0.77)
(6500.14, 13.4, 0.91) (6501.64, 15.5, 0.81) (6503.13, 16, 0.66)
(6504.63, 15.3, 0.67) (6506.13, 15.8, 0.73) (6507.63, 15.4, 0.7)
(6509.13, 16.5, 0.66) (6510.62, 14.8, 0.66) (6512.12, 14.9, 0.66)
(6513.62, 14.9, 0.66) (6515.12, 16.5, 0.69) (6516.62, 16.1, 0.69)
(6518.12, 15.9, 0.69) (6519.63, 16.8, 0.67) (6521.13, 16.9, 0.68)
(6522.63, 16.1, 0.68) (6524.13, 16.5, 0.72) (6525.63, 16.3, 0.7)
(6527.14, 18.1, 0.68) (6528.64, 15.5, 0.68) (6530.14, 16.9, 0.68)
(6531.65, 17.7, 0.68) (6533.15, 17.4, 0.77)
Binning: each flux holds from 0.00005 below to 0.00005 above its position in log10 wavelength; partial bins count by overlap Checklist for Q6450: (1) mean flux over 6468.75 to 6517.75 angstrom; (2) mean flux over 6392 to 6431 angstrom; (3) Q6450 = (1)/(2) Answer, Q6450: 1.3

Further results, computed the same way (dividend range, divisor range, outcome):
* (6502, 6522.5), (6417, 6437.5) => 1.30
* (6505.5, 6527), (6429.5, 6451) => 1.27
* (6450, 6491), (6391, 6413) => 1.22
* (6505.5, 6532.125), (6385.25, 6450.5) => 1.37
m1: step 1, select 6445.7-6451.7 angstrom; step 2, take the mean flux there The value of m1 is 12.7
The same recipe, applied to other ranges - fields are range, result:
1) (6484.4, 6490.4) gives 14.8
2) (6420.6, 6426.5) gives 12.2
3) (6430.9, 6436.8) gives 12.9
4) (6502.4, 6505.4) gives 15.6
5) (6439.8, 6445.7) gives 13.4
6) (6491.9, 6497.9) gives 13.7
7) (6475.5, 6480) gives 14.8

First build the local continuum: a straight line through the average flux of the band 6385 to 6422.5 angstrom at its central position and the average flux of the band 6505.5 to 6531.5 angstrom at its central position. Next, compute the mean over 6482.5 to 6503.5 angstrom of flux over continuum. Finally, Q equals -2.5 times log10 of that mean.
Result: 0.05 mag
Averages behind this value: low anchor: 11.3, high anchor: 16.1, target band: 14.4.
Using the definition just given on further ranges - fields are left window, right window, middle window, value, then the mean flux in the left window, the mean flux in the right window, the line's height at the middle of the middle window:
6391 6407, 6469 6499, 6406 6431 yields 0.026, 11.6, 14.6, 12.3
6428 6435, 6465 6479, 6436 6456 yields 0.055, 12.7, 15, 13.5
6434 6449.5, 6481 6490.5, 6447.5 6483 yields -0.049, 12.6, 14.3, 13.5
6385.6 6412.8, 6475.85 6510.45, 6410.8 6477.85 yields -0.021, 11.2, 14.7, 12.9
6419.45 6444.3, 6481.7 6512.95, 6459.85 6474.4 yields -0.062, 12.4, 14.7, 13.6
